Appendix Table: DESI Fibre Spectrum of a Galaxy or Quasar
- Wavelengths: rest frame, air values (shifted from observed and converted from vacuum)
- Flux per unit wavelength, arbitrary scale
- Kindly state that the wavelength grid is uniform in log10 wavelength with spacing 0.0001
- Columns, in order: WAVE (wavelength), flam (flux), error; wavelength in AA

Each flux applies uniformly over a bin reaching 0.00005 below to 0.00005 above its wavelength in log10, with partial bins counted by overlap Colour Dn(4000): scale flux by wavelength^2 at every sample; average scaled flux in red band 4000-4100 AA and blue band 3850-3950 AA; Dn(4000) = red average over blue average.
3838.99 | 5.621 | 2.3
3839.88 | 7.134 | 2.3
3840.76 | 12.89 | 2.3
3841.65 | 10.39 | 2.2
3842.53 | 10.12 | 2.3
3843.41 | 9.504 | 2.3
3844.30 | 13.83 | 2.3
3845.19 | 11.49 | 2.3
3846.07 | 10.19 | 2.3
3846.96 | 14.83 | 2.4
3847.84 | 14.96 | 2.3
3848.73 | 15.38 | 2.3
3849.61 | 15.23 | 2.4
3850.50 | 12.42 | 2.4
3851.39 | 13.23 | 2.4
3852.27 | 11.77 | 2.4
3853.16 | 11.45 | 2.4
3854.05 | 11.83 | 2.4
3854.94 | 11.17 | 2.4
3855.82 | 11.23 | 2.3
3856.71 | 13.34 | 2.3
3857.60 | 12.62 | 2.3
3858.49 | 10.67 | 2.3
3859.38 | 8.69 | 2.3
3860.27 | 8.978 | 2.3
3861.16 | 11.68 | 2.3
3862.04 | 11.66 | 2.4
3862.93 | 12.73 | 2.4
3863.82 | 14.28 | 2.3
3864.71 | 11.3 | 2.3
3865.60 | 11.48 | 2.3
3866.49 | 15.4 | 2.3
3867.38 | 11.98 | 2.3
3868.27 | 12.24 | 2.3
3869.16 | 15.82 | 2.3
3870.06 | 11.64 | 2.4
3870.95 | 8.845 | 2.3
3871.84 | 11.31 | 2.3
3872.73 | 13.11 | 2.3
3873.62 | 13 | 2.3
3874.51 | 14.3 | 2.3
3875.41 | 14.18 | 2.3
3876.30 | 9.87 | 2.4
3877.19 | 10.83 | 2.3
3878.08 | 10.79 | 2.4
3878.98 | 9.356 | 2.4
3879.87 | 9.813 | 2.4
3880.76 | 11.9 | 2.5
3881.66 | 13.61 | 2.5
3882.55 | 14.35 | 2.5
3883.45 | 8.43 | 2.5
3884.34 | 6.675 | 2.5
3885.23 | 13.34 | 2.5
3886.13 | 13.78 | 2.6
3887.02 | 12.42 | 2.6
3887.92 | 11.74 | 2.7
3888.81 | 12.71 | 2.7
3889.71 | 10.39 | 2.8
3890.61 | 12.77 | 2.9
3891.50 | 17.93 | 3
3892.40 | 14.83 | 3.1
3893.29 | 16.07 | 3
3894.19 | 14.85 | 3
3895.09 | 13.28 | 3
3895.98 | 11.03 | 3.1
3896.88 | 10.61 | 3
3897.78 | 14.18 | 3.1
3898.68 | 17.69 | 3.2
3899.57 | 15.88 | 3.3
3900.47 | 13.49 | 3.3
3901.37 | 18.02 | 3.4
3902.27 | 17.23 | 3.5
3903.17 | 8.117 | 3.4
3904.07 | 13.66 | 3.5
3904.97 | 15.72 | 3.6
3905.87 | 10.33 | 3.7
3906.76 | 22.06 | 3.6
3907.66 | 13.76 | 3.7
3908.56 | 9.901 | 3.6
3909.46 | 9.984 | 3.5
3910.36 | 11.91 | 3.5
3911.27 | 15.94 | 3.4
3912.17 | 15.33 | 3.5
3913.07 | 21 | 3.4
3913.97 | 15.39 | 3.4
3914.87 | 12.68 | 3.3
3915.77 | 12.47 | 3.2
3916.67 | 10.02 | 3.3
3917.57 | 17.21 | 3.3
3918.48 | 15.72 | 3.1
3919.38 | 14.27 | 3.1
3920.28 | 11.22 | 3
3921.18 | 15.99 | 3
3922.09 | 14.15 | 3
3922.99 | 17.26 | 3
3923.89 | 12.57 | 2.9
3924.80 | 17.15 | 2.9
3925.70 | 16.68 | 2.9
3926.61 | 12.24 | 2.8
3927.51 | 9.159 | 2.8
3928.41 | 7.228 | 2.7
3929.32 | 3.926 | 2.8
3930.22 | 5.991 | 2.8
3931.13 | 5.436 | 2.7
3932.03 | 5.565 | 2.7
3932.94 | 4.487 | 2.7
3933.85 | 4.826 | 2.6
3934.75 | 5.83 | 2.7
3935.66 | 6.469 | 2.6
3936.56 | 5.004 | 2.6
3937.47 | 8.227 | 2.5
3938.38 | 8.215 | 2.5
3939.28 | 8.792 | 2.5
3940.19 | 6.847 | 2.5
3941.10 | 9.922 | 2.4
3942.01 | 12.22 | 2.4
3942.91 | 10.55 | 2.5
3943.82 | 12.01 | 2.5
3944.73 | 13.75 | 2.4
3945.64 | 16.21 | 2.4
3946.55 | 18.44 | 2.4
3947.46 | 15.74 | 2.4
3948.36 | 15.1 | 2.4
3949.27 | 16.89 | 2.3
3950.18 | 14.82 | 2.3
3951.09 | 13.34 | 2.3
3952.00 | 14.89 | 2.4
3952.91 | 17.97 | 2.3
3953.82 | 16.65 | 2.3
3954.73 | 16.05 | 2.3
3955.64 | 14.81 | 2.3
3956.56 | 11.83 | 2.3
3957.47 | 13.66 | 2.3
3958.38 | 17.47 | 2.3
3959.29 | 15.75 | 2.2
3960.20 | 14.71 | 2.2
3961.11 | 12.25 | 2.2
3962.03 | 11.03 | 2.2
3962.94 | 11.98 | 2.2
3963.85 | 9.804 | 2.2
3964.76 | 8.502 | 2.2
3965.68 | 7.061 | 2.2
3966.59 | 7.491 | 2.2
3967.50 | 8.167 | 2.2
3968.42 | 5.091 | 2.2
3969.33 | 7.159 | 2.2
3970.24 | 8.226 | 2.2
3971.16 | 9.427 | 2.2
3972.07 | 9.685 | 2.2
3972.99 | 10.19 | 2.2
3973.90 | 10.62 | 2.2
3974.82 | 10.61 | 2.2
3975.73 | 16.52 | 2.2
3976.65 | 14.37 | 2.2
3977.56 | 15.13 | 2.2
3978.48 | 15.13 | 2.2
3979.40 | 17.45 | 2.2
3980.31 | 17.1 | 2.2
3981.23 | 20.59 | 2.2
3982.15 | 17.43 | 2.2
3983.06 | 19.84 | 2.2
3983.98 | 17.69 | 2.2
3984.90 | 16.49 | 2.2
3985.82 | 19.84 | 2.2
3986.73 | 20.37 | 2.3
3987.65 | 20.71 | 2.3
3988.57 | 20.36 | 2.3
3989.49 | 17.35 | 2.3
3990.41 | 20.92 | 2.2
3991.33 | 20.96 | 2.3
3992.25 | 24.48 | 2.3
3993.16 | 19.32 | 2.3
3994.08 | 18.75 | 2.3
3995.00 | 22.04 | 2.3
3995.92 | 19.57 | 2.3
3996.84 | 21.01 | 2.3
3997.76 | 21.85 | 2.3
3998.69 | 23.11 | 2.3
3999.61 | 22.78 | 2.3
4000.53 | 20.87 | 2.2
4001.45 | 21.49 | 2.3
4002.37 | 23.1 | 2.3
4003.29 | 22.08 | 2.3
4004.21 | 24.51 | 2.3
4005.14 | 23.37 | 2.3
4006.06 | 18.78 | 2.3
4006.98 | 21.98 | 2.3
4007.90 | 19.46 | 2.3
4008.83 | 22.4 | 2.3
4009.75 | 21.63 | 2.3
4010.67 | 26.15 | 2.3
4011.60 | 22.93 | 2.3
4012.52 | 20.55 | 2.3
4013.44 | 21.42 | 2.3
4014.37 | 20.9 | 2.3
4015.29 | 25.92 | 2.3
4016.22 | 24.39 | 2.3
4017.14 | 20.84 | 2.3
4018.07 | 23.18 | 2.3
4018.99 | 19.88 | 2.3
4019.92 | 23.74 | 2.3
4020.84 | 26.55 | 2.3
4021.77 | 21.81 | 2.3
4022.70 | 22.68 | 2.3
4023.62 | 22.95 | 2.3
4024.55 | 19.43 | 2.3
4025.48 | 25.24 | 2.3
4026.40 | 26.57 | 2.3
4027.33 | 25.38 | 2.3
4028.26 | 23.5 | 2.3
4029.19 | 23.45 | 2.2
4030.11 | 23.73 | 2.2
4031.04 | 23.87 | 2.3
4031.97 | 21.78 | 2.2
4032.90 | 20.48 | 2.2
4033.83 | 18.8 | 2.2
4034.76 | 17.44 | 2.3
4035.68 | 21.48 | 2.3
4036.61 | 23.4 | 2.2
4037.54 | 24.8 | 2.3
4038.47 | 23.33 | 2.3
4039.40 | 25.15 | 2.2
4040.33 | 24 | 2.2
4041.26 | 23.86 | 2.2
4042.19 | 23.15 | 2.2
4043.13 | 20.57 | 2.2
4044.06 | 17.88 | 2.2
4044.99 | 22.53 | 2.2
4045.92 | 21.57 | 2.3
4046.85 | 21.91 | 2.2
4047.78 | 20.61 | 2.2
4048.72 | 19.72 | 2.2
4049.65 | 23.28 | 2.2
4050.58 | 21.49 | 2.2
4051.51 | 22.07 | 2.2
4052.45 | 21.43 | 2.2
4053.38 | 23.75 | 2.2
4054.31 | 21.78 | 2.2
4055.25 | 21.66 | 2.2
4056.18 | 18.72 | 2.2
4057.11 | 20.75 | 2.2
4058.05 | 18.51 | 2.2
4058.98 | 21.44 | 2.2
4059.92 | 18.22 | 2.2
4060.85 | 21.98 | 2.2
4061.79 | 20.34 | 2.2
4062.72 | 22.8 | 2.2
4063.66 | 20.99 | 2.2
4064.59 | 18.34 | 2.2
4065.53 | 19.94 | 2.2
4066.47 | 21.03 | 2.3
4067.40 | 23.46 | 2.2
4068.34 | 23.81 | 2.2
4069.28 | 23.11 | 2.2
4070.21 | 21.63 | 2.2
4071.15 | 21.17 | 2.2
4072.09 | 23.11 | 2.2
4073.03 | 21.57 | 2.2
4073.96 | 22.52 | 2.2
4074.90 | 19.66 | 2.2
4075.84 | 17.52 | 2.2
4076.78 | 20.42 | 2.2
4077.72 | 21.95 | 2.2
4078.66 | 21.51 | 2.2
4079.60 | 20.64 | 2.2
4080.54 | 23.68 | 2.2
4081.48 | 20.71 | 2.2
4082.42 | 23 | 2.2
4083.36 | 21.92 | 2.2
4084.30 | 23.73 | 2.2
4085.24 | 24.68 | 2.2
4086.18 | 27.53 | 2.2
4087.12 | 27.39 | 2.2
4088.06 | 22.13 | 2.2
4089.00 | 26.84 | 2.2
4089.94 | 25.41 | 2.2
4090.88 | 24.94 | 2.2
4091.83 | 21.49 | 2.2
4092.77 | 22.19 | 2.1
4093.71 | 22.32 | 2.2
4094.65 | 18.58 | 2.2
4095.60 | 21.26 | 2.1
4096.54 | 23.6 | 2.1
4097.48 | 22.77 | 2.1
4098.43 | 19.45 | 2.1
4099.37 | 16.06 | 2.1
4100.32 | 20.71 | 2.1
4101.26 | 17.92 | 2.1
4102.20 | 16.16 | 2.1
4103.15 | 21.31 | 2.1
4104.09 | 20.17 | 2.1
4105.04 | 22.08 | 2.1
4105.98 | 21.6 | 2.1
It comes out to 1.9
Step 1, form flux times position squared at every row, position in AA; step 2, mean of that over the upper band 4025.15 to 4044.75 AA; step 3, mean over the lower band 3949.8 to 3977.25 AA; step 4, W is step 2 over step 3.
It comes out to 2.0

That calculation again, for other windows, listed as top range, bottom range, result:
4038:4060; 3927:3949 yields 2.47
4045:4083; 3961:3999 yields 1.44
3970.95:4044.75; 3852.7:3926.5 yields 1.68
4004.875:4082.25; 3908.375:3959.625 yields 1.88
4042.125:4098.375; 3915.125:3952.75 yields 2.04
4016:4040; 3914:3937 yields 2.26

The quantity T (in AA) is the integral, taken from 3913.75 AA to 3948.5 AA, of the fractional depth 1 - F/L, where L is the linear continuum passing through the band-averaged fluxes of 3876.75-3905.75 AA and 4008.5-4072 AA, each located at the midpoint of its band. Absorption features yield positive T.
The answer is 9.62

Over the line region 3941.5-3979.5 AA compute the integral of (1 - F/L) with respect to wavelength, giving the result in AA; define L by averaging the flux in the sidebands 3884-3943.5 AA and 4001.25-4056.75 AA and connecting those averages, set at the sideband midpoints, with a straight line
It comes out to 7.9 AA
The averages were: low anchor 12.1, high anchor 22.3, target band 12.8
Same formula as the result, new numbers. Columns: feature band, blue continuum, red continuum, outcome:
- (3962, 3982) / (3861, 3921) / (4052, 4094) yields 6.6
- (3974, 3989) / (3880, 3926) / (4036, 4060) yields 0.7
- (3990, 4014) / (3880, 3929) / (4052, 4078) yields -4.7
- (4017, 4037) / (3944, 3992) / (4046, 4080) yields -4.2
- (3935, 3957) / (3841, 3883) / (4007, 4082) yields 5.4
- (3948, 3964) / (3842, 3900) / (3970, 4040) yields 2.8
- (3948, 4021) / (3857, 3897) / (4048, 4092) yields 1.4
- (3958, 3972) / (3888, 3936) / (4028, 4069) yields 5.1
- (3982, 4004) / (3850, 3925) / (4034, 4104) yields -3.1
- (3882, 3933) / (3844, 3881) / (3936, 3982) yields -2.8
